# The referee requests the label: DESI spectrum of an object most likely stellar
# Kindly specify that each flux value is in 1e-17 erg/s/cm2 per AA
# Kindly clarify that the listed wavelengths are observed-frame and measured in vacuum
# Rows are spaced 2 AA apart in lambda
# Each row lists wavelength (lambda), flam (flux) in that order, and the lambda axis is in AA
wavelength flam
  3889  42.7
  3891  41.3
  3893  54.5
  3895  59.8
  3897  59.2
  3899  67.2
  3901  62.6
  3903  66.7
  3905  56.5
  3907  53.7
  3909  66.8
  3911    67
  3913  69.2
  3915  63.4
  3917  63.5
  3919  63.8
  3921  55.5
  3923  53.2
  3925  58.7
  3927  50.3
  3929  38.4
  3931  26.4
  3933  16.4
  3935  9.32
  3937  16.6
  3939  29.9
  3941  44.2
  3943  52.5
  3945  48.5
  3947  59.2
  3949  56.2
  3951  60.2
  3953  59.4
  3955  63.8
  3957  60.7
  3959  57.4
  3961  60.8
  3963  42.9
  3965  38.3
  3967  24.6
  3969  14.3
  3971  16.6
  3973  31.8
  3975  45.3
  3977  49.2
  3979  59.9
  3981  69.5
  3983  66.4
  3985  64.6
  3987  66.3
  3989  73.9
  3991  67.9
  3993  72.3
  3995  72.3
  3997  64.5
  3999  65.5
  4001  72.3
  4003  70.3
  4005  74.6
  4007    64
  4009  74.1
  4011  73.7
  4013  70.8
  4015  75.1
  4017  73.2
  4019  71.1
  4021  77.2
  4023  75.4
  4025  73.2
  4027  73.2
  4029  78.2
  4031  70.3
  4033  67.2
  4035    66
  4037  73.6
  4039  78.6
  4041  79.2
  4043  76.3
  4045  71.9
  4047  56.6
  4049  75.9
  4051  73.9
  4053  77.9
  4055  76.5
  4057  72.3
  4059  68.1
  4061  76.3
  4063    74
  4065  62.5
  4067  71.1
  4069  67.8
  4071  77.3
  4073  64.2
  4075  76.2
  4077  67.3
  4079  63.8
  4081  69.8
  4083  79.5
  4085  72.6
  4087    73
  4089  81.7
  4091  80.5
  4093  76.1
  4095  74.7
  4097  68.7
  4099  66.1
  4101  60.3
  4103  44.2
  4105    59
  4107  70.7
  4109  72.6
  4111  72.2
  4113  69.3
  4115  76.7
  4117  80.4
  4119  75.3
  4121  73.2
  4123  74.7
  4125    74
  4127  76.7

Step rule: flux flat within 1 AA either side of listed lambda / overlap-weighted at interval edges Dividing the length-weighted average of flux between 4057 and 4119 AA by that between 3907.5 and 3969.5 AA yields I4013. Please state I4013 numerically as 1.46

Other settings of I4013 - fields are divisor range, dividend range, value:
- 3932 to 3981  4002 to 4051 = 1.69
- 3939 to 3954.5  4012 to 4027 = 1.39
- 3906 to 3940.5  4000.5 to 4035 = 1.54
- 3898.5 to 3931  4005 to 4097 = 1.24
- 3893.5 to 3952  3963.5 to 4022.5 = 1.18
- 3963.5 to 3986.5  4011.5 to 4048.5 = 1.65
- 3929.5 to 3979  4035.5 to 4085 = 1.74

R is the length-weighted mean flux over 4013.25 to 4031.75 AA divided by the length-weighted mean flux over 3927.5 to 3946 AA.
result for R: 2.3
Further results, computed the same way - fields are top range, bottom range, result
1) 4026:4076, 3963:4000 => 1.36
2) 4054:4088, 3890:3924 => 1.18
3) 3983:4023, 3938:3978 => 1.54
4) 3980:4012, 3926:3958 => 1.61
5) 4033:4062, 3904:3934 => 1.36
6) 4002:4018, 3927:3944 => 2.36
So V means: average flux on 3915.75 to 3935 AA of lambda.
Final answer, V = 45.6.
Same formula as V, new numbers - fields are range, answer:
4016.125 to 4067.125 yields 72.7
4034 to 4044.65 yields 74.6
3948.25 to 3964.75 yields 56.8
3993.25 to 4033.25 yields 71.9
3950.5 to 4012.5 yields 58.1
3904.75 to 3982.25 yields 48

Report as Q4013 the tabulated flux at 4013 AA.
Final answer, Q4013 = 70.8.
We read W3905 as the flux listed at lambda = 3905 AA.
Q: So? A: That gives 56.5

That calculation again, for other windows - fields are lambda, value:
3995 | 72.3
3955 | 63.8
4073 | 64.2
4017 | 73.2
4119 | 75.3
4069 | 67.8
